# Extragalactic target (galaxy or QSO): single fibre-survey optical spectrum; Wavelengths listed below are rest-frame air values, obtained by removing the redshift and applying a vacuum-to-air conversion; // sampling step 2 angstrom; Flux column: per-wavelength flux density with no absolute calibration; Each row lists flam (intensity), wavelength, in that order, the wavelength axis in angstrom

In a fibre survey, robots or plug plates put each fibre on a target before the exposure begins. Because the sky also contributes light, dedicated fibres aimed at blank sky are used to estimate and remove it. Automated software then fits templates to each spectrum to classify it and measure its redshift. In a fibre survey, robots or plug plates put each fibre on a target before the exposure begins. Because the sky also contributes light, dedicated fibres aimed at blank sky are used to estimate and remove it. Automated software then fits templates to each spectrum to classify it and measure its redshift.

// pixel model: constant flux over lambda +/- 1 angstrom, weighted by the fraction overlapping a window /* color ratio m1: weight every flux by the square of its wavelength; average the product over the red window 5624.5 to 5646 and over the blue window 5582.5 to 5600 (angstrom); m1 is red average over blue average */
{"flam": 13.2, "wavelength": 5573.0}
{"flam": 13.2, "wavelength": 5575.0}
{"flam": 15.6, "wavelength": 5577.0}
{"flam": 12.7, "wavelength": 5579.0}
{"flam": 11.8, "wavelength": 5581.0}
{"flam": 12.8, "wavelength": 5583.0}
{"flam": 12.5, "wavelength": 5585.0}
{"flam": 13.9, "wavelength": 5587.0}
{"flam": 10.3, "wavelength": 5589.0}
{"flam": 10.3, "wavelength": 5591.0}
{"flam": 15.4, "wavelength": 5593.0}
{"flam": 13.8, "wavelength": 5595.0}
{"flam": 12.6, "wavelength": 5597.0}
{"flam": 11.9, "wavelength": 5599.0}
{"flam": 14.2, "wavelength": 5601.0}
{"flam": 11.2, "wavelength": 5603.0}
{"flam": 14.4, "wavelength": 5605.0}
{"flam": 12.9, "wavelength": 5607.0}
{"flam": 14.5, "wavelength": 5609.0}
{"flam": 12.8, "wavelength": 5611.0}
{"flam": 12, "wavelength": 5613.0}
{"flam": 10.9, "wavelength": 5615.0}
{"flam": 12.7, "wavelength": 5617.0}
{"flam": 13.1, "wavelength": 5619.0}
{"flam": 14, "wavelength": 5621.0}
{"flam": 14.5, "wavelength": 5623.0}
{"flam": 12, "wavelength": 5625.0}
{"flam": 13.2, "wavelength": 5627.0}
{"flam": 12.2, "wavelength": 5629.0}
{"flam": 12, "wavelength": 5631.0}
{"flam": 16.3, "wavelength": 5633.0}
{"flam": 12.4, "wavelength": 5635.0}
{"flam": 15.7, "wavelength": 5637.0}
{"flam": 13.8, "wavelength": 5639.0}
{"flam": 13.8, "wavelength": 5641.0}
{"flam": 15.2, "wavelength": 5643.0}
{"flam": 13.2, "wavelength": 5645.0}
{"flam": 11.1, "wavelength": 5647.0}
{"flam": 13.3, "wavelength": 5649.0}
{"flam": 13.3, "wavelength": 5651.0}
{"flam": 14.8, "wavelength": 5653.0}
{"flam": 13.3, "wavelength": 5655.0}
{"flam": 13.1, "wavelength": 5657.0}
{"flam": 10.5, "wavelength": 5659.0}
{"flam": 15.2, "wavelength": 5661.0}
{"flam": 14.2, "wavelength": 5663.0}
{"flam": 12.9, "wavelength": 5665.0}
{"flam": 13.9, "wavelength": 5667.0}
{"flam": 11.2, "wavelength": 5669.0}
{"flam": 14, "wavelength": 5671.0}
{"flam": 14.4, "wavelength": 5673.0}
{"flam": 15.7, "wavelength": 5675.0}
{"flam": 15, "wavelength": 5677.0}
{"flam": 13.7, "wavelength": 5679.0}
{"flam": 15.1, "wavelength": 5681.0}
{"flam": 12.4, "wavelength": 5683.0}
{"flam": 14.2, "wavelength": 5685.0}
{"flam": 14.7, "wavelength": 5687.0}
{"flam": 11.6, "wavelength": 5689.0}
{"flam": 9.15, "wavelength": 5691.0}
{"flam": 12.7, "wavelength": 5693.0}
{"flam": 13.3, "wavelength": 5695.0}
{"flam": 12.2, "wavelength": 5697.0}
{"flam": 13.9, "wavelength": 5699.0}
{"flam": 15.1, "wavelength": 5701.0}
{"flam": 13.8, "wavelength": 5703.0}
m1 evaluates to 1.10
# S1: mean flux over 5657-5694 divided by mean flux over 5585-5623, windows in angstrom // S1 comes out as 1.0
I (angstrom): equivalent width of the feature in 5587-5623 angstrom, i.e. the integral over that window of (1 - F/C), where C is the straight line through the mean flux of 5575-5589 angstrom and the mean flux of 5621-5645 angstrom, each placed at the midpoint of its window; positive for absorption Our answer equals 1.3 angstrom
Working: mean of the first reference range 13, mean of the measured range 12.8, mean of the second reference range 13.7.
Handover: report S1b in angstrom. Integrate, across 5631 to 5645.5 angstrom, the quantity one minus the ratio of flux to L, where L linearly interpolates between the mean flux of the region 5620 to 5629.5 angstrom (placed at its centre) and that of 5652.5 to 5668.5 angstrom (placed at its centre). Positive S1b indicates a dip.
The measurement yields -1.02 angstrom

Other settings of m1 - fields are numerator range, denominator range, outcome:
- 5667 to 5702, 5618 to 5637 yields 1.02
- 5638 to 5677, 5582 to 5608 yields 1.08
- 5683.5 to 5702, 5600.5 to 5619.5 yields 1.04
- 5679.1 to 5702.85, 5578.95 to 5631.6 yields 1.06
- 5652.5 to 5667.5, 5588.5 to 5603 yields 1.09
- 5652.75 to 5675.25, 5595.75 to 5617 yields 1.08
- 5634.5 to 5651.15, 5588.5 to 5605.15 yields 1.09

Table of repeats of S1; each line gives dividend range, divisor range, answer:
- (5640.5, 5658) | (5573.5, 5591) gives 1.06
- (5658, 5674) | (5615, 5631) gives 1.03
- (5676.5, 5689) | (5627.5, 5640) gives 1.02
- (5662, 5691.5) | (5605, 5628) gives 1.04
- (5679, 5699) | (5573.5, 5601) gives 1.00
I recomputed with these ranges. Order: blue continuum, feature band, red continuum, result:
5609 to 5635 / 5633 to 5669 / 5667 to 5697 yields -0.97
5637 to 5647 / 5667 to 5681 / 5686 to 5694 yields -1.58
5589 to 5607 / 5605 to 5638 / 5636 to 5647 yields 0.61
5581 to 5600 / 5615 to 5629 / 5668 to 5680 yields 0.11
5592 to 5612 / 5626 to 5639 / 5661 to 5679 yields 0.00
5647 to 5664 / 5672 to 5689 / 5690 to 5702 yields -1.68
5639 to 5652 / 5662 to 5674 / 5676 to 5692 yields -0.14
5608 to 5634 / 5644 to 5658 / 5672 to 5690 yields 0.45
